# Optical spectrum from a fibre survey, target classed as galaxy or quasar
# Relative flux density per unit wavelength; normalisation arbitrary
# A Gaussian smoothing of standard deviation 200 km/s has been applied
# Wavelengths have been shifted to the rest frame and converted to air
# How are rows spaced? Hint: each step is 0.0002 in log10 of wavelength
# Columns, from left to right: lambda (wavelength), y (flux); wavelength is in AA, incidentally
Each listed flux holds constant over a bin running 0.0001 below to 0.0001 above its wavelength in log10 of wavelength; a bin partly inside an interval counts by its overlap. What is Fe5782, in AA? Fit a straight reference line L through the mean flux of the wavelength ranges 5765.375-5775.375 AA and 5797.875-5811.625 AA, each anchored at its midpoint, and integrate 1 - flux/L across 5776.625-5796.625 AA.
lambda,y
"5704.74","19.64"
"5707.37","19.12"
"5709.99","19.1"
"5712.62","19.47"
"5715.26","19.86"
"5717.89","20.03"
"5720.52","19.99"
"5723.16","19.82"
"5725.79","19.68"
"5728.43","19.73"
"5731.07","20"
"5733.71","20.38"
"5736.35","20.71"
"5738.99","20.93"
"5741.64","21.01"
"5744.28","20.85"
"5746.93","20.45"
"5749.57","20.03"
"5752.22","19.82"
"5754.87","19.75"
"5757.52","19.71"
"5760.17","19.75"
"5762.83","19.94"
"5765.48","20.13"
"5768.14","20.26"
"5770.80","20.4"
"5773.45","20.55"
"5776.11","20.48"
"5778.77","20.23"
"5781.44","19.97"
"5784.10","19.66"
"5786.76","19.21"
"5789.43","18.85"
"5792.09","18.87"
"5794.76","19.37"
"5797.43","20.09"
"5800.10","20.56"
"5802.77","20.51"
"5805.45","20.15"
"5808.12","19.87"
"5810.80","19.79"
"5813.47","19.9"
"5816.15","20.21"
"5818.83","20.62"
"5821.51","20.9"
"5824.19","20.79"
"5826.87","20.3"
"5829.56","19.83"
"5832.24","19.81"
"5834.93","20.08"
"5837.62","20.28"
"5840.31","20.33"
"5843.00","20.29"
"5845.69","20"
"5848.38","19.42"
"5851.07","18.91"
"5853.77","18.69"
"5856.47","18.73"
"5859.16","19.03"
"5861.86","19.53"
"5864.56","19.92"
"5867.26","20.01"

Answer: 0.8 AA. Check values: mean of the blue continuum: 20.4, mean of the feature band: 19.5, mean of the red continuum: 20.2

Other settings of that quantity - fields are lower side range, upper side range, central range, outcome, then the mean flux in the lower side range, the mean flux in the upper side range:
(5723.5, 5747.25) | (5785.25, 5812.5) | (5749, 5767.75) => 0.2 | 20.4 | 19.7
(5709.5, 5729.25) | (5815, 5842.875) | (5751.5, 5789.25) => 0.1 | 19.7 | 20.3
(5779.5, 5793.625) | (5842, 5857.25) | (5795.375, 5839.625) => -2.0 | 19.4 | 19.3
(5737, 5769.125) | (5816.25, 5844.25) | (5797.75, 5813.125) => 0.1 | 20.2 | 20.3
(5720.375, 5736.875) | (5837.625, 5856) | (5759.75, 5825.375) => -0.8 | 20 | 19.6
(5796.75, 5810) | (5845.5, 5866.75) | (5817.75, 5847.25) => -0.9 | 20.2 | 19.3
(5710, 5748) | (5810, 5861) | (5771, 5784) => -0.1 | 20.2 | 19.9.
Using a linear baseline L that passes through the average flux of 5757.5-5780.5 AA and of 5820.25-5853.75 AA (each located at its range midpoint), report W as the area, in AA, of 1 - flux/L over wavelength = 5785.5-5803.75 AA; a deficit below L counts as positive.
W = 0.4 AA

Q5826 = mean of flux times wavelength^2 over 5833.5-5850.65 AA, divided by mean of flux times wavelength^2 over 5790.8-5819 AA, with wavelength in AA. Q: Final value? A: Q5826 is 1.01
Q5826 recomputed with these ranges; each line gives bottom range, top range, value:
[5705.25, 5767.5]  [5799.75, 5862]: 1.03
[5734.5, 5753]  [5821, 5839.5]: 1.01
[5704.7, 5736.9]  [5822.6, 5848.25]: 1.06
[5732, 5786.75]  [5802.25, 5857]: 1.01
